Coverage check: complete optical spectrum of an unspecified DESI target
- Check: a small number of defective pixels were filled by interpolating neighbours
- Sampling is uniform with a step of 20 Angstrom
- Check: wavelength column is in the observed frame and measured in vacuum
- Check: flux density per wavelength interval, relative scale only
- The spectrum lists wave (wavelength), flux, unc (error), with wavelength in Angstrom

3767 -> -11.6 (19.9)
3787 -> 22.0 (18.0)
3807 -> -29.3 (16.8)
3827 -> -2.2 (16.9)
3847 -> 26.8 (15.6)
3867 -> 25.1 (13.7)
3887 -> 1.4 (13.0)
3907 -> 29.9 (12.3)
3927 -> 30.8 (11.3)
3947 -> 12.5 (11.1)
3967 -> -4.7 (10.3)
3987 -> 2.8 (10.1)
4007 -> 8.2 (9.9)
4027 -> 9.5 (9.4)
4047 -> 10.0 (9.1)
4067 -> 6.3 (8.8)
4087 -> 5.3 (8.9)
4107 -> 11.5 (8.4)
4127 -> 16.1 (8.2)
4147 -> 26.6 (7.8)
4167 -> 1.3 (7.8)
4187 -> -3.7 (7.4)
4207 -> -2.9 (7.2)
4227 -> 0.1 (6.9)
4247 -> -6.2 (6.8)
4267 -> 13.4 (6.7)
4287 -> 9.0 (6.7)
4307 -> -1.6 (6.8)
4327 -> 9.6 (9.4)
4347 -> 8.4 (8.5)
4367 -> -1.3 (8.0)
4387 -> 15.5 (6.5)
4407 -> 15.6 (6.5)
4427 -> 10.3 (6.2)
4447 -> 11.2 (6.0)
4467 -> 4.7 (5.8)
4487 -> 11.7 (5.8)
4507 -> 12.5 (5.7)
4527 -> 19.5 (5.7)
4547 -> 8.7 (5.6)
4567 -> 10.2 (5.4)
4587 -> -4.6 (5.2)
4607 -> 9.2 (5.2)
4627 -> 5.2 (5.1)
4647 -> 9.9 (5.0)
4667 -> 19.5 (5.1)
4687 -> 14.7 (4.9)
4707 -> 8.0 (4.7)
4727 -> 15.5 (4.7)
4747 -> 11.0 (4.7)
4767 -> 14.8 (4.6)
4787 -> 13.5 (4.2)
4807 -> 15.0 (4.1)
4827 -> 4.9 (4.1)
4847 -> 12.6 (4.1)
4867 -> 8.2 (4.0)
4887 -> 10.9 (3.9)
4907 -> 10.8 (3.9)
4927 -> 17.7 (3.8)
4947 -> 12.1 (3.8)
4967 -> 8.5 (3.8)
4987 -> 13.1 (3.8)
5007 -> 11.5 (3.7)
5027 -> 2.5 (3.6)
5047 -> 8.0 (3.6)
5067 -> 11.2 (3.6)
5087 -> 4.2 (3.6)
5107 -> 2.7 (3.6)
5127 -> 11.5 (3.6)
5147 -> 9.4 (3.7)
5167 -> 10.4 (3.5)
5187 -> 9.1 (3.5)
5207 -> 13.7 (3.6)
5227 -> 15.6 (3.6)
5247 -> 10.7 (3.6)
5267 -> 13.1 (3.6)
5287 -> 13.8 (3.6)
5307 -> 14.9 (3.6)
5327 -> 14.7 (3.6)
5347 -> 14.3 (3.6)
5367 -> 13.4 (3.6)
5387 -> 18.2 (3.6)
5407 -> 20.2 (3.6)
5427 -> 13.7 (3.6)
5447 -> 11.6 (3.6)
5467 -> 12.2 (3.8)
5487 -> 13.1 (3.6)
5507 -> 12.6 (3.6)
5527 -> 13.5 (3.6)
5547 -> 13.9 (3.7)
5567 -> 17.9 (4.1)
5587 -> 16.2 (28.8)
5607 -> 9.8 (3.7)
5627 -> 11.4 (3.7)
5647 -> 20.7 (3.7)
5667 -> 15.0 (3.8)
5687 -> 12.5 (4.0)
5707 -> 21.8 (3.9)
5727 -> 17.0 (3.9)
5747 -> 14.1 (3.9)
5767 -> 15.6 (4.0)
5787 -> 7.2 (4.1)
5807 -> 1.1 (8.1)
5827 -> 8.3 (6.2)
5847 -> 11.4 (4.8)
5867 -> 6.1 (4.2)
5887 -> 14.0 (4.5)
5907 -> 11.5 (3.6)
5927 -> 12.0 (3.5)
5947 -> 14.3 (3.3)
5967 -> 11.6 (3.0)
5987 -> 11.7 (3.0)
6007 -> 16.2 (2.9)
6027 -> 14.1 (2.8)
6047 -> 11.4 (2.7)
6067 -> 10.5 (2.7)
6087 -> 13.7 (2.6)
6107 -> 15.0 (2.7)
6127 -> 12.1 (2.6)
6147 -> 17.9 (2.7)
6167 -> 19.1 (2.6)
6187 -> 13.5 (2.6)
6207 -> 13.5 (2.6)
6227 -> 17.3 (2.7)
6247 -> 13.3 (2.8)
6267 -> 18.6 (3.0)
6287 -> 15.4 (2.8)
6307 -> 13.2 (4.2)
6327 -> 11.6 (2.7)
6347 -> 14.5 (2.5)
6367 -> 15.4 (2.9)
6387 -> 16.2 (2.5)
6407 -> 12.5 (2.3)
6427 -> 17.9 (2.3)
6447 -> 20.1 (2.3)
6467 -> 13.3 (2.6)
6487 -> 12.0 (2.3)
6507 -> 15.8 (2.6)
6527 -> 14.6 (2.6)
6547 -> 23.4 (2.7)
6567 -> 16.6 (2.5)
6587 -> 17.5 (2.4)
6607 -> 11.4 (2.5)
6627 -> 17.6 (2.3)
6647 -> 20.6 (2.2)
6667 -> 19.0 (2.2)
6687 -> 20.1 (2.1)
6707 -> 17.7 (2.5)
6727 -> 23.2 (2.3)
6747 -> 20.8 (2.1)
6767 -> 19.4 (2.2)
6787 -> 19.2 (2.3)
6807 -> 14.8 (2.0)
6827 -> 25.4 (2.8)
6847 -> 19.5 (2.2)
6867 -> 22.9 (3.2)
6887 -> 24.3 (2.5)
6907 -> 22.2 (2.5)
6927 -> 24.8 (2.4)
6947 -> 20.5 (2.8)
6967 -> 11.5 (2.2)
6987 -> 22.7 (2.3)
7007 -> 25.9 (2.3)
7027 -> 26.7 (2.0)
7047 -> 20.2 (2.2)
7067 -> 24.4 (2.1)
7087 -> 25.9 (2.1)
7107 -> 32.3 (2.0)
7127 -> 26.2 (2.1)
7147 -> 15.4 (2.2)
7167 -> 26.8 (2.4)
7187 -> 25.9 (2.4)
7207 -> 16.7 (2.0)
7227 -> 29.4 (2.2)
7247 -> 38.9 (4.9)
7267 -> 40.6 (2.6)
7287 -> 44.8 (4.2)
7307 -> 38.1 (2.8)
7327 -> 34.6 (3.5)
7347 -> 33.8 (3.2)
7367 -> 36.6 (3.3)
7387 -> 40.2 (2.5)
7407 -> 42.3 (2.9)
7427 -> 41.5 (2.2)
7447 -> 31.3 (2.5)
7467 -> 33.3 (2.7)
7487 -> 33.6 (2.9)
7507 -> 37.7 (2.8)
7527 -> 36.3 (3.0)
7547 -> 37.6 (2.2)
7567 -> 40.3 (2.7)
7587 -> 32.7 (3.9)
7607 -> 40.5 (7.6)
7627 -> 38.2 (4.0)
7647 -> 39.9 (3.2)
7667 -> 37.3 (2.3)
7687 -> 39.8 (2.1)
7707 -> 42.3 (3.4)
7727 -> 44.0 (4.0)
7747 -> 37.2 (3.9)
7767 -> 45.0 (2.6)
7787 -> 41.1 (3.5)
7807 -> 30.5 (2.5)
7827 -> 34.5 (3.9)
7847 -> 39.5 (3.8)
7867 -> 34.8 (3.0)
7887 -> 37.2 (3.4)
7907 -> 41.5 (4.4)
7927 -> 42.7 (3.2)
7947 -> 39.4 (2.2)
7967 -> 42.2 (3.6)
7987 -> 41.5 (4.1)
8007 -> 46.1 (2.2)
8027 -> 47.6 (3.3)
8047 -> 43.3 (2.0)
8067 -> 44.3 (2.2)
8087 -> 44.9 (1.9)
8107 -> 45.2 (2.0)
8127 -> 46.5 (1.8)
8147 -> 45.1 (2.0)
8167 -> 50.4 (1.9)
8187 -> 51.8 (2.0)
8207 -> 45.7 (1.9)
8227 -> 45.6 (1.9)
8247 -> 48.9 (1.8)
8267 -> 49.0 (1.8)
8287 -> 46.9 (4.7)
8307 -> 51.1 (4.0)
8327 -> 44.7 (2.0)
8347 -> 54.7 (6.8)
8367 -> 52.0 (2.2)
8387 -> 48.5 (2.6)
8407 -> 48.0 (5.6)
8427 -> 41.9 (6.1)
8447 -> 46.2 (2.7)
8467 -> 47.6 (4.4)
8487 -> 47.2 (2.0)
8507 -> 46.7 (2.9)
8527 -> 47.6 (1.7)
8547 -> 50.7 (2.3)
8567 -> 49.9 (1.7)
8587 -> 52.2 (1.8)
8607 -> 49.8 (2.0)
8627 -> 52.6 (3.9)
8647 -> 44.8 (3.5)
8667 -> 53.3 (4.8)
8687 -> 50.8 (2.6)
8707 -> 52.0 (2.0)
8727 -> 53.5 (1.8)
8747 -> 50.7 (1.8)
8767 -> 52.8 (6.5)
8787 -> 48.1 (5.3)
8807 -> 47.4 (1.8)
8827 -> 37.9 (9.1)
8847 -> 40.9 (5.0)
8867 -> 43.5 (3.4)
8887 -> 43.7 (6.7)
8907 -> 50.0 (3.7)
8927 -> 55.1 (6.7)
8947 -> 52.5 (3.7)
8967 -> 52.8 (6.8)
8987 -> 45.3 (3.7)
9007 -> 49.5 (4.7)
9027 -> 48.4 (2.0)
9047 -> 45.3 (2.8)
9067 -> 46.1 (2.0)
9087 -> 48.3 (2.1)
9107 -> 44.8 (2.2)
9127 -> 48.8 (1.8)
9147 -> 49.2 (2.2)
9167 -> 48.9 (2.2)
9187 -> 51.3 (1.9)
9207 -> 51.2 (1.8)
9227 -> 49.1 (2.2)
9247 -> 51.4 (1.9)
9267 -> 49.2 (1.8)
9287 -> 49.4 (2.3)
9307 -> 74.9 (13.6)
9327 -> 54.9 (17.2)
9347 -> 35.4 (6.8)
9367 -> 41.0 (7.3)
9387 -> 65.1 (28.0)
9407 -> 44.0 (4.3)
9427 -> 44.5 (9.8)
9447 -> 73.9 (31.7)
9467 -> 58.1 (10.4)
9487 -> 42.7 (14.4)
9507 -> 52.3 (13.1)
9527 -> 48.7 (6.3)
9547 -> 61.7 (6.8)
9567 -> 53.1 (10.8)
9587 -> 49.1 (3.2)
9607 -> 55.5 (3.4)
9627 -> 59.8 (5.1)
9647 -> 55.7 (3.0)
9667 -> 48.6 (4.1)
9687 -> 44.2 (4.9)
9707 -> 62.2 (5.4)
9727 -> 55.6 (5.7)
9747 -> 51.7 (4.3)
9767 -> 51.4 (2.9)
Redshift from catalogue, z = 0.816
